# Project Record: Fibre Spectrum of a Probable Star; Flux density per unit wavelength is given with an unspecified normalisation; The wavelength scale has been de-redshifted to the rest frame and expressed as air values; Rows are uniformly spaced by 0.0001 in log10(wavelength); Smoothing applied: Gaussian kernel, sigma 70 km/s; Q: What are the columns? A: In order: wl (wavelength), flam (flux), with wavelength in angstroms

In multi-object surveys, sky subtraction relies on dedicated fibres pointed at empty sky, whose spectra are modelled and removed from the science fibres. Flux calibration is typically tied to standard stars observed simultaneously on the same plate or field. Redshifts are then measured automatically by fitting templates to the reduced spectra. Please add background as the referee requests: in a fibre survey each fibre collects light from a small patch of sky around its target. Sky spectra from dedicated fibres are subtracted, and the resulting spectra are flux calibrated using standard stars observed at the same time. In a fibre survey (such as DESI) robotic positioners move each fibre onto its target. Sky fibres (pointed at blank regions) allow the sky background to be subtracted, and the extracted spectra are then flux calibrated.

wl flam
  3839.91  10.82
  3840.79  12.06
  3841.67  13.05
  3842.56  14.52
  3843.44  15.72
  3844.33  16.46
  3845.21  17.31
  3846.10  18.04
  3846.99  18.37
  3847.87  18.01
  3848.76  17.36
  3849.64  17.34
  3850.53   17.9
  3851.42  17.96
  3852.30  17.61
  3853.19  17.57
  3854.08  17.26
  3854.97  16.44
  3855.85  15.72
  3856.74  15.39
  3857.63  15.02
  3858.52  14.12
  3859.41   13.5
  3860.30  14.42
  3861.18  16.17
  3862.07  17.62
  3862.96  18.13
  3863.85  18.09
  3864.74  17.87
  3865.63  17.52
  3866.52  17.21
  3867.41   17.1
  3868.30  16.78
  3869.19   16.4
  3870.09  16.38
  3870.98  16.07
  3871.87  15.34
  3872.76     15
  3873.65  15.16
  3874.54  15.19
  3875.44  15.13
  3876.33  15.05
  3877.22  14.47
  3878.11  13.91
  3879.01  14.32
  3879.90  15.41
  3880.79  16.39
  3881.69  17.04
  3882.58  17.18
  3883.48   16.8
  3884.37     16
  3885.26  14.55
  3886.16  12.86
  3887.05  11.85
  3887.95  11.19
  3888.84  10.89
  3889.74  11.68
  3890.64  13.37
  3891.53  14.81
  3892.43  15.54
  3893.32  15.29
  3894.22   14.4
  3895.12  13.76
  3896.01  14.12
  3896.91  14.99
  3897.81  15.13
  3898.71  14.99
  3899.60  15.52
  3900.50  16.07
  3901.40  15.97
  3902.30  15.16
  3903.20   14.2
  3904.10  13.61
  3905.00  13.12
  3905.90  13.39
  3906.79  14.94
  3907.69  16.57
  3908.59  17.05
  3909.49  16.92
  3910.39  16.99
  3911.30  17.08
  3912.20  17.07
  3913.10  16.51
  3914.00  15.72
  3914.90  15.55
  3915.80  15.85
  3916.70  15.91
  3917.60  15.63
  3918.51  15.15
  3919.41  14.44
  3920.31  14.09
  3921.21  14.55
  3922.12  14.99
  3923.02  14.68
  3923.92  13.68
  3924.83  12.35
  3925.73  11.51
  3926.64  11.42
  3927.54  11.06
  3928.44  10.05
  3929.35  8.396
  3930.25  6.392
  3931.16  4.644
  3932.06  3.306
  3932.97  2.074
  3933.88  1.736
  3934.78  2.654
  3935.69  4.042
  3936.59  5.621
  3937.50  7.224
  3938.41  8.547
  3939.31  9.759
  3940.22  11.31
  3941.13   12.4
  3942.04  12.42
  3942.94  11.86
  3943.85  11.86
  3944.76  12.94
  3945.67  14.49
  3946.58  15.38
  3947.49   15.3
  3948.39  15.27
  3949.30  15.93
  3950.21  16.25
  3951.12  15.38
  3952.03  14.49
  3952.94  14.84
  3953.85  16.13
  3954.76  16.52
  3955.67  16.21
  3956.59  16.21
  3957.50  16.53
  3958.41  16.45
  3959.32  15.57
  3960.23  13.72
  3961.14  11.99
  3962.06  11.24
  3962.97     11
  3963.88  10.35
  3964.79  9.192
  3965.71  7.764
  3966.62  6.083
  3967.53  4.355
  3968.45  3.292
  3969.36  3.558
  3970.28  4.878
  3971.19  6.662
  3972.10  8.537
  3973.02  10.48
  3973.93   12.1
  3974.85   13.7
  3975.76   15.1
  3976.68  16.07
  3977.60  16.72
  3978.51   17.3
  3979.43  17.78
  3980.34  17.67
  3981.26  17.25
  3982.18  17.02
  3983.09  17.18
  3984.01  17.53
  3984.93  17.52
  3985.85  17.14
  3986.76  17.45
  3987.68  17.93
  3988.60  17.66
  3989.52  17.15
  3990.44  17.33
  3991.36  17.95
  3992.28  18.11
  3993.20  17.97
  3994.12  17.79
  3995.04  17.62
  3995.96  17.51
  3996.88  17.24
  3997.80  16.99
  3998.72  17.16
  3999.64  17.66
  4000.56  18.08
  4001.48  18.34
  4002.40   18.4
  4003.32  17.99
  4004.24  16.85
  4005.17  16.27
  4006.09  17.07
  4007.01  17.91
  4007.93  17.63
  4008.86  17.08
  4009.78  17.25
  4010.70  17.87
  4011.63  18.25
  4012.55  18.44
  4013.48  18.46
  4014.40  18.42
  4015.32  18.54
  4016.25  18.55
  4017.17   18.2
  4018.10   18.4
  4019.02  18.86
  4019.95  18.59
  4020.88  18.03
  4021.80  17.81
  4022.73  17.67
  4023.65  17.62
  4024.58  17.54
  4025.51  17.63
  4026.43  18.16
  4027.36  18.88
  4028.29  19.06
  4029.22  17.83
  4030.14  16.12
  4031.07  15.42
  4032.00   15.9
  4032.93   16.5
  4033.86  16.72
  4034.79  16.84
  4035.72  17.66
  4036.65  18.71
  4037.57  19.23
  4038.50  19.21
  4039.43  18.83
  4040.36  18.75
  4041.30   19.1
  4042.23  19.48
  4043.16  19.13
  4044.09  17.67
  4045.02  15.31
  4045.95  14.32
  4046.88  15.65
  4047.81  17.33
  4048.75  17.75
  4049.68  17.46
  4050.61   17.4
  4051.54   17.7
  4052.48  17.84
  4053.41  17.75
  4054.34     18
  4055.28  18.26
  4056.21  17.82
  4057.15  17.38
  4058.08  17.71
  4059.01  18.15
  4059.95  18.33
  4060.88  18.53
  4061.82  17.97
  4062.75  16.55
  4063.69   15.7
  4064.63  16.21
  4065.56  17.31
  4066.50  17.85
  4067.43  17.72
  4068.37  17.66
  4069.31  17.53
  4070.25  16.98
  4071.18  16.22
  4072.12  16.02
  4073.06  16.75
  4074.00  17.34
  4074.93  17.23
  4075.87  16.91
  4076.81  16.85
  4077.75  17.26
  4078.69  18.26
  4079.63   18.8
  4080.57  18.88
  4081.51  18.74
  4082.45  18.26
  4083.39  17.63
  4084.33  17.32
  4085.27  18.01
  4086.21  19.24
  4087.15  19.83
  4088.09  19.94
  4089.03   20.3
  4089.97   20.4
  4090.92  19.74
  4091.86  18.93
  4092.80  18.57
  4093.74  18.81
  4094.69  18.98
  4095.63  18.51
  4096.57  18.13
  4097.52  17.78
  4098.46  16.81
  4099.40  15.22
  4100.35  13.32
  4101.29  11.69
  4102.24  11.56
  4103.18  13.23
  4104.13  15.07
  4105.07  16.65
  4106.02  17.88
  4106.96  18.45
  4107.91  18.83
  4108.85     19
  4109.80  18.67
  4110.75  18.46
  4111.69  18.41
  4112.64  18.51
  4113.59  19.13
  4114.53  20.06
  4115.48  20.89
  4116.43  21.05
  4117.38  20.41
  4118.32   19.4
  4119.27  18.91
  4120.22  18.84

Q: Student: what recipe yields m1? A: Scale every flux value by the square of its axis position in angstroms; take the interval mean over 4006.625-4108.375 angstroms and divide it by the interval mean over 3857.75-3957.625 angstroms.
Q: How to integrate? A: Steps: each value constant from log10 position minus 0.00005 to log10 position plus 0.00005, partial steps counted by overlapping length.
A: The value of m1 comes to 1.37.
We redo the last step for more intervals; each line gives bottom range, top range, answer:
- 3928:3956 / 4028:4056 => 1.72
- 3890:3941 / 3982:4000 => 1.44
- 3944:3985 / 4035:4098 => 1.42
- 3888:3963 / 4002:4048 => 1.42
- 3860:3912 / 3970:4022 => 1.16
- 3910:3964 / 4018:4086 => 1.49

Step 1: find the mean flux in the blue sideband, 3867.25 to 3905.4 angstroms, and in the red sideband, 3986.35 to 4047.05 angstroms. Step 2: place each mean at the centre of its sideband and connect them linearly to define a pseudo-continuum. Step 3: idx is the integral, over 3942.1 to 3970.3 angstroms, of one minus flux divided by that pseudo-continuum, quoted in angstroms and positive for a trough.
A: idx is 6.6 angstroms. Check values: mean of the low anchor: 14.8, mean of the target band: 12.5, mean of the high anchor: 17.7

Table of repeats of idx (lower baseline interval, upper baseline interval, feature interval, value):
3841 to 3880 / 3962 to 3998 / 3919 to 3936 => 6.4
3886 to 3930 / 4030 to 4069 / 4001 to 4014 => -0.9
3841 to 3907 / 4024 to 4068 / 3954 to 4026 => 5.7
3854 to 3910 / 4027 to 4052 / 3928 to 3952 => 9.3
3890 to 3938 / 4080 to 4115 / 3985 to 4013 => -4.6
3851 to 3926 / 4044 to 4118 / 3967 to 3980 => 4.4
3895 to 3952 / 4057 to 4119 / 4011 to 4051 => -4.4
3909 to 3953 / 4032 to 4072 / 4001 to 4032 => -3.7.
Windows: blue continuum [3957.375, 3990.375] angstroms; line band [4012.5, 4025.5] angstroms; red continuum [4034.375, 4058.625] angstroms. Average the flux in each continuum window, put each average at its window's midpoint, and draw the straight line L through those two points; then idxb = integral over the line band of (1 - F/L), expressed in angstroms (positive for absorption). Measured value -1.8 angstroms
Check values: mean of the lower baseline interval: 13.1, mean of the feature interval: 18.2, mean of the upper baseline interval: 17.8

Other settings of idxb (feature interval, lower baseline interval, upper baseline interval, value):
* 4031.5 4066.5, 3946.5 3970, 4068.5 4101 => -2.6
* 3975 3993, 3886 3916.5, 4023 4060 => -0.8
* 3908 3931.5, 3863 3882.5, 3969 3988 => 2.3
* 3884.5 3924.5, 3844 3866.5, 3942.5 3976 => -0.5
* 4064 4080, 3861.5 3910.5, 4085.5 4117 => 0.3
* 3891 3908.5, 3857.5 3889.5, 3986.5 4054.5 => 1.1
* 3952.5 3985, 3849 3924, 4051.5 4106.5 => 6.9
